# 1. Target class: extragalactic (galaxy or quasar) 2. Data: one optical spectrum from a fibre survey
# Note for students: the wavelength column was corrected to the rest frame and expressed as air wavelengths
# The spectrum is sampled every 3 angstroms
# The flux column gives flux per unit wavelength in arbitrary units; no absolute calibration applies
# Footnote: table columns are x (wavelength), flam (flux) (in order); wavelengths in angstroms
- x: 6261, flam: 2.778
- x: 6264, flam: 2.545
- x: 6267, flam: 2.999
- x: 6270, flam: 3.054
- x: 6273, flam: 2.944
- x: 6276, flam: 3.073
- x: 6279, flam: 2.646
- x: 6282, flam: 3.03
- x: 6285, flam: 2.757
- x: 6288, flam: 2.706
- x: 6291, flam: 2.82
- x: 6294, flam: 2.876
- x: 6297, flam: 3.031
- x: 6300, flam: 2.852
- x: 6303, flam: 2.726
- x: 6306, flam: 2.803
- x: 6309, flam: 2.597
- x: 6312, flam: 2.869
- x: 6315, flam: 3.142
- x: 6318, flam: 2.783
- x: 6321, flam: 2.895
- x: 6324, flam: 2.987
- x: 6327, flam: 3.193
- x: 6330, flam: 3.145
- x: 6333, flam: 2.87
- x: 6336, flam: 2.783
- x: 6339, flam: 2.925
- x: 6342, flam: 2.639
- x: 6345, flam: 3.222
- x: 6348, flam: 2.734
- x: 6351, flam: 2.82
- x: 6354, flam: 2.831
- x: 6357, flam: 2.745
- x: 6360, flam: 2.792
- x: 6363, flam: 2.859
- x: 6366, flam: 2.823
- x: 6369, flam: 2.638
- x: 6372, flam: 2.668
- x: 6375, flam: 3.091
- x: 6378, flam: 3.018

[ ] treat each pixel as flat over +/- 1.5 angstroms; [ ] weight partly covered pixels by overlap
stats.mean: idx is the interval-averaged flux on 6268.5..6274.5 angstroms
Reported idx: 3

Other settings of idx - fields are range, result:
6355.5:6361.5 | 2.77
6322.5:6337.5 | 3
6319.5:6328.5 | 3.03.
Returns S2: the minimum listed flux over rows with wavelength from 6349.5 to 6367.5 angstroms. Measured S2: 2.745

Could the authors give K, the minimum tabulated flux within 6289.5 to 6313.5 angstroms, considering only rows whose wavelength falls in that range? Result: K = 2.597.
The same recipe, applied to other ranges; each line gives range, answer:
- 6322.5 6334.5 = 2.87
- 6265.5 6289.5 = 2.646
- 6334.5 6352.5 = 2.639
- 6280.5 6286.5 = 2.757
